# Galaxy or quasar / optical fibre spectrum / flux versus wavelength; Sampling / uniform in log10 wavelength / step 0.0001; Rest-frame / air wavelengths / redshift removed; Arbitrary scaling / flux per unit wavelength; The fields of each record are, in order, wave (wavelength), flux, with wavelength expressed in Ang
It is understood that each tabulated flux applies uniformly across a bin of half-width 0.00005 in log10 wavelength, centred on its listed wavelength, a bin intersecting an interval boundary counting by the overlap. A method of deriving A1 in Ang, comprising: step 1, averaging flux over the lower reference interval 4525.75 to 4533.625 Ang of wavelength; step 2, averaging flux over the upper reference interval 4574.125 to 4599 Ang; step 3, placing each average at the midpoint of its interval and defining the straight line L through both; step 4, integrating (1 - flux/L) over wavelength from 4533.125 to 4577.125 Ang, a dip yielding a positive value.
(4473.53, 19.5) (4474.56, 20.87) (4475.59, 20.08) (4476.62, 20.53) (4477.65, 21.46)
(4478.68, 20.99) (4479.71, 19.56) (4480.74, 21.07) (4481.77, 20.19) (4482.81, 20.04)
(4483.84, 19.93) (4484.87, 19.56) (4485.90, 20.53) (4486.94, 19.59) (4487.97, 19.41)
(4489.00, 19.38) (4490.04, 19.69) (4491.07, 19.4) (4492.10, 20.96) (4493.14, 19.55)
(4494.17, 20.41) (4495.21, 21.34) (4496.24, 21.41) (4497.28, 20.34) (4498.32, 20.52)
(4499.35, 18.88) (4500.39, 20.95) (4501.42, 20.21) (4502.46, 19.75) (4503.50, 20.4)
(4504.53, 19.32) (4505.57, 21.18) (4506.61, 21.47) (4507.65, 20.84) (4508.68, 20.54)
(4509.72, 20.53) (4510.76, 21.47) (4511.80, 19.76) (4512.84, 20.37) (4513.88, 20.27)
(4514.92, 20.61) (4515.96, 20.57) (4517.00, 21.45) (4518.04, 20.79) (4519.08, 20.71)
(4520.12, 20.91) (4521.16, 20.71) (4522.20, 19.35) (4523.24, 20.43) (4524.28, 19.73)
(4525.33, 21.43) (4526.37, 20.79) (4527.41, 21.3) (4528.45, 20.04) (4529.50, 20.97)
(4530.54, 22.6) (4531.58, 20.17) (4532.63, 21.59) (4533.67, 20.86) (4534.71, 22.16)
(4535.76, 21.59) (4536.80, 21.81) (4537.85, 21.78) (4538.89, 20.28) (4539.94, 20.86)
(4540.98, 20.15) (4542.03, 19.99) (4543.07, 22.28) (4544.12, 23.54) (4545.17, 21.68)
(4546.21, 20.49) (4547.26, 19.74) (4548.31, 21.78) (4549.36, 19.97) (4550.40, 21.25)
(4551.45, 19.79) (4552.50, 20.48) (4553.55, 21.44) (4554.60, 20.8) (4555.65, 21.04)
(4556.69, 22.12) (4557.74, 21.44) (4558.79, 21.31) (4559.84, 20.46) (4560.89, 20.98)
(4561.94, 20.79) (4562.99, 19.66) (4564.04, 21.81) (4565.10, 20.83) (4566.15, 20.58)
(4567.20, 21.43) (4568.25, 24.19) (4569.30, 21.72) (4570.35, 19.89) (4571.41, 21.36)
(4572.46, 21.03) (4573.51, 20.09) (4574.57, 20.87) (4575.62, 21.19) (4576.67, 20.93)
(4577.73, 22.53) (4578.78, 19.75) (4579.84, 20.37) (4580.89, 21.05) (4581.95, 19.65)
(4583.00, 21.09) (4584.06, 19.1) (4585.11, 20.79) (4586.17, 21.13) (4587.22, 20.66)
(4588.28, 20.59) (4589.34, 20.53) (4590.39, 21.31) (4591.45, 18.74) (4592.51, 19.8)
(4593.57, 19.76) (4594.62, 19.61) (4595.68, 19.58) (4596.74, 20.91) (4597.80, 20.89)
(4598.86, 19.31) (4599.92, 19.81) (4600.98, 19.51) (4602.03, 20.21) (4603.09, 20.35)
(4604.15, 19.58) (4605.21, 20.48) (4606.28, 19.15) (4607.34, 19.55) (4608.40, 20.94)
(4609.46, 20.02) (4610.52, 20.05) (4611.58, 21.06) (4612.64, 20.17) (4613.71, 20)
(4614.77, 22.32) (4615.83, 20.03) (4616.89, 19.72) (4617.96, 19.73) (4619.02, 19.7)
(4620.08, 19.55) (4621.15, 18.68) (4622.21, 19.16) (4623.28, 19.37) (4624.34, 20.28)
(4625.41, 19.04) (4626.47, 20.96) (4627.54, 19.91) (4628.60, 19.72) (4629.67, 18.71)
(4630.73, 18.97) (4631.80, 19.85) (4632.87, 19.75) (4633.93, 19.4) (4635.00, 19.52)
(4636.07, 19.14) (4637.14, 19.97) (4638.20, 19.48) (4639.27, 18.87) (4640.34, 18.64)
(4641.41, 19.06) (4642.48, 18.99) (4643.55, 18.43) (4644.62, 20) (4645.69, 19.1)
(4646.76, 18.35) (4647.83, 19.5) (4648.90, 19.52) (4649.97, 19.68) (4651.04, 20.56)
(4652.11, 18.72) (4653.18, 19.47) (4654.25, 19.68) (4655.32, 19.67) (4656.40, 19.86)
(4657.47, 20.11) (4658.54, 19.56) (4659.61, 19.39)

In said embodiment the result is -0.7 Ang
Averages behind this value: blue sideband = 21.1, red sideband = 20.4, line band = 21.1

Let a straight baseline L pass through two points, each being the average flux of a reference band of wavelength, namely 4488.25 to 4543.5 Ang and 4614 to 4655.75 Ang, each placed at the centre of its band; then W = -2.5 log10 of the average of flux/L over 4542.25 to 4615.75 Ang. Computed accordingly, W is -0.03 mag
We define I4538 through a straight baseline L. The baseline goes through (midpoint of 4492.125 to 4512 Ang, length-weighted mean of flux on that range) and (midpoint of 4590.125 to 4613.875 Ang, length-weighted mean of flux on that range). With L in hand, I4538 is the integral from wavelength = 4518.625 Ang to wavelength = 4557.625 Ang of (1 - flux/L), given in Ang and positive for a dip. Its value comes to -1.3 Ang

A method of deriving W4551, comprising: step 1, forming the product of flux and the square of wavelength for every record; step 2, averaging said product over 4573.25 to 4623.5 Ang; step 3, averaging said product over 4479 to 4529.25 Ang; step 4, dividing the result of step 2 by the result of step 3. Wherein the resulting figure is 1.03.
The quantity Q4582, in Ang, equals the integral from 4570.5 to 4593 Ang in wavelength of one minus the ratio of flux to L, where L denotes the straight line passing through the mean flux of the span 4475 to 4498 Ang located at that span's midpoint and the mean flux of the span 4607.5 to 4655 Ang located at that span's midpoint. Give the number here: -0.84 Ang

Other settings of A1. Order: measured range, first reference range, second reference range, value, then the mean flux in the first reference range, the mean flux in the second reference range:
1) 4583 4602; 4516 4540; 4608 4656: 0.0 Ang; 21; 19.6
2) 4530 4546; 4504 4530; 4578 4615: -0.7 Ang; 20.6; 20.2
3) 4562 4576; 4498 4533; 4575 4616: -0.5 Ang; 20.6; 20.3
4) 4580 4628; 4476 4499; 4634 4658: -1.2 Ang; 20.3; 19.4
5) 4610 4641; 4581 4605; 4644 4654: 0.0 Ang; 20.2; 19.4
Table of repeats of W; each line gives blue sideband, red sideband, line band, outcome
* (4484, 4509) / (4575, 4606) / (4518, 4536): -0.03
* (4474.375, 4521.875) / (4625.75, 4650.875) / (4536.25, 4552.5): -0.05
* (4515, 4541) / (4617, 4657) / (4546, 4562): -0.02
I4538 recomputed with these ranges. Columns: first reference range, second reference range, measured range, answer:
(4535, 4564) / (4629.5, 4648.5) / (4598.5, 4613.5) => -0.10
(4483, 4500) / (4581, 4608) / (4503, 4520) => -0.49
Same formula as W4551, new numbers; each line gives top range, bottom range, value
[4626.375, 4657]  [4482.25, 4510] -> 1.02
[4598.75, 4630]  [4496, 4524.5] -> 1.02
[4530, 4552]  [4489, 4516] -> 1.06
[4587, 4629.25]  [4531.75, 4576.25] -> 0.97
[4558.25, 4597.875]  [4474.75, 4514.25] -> 1.06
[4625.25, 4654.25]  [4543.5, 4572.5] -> 0.95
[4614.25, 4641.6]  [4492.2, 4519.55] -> 1.01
